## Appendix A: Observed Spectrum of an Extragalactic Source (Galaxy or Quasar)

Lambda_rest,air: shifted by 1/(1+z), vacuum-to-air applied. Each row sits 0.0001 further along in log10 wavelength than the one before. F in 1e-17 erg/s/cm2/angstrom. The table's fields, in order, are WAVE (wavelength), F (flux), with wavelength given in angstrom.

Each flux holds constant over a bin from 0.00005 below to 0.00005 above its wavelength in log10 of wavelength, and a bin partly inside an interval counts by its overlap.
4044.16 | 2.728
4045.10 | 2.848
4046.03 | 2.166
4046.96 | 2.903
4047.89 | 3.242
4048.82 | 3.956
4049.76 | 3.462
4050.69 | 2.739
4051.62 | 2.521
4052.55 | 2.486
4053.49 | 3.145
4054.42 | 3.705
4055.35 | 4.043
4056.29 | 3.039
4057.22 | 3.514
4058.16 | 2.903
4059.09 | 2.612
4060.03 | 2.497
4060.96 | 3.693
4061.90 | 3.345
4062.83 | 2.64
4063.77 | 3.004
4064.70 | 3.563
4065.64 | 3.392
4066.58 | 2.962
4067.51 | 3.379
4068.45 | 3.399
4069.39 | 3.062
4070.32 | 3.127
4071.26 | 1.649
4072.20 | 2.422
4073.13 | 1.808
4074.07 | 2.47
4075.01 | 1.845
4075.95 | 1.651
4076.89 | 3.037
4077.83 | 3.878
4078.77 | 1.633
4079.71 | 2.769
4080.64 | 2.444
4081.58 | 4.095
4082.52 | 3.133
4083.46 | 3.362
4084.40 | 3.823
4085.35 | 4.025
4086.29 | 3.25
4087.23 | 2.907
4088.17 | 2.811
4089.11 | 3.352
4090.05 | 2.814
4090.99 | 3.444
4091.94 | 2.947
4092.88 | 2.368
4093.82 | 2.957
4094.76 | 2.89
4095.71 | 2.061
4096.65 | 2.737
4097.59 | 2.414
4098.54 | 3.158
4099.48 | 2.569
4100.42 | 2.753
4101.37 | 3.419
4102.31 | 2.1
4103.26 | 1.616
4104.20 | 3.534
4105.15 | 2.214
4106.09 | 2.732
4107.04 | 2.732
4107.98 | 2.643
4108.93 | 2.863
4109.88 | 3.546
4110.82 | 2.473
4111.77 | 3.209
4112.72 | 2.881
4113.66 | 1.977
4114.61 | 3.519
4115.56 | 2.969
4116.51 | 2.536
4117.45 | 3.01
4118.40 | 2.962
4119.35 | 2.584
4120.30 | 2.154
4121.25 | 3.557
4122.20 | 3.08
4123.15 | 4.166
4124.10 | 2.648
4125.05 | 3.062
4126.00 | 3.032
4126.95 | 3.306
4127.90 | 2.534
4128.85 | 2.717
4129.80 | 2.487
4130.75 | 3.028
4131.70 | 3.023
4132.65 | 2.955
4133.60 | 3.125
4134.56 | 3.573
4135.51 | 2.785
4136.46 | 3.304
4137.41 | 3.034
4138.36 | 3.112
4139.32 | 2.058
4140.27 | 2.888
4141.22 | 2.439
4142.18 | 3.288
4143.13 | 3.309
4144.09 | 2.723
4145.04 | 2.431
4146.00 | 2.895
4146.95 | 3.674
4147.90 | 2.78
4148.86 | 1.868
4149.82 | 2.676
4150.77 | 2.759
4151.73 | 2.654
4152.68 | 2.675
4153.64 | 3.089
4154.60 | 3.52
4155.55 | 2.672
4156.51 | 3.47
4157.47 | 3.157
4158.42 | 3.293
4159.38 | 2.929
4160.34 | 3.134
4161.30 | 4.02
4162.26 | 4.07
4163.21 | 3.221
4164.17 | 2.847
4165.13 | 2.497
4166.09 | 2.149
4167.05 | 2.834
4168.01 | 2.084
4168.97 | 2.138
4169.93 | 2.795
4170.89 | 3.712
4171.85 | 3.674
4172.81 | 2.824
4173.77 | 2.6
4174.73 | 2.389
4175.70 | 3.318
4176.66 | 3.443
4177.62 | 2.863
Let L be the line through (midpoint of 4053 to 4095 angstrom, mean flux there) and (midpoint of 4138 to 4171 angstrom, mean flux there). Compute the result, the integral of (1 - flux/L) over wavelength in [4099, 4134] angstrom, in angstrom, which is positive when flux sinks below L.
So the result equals 1.0 angstrom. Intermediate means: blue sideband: 3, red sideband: 2.9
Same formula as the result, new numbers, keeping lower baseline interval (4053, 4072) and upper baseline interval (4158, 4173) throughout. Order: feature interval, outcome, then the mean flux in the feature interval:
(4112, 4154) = 2.1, 2.89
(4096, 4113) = 1.8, 2.75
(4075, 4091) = 0.3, 3.04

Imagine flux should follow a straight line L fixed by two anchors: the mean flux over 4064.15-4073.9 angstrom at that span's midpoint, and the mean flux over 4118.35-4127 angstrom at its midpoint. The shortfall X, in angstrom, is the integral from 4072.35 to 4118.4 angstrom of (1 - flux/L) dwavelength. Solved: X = 2.1 angstrom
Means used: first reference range 2.87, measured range 2.82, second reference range 3.05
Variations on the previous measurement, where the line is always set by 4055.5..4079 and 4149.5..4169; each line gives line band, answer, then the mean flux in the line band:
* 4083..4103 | -0.45 angstrom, 2.94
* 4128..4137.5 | -0.16 angstrom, 2.99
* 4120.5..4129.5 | -0.48 angstrom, 3.08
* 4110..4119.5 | 0.21 angstrom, 2.85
